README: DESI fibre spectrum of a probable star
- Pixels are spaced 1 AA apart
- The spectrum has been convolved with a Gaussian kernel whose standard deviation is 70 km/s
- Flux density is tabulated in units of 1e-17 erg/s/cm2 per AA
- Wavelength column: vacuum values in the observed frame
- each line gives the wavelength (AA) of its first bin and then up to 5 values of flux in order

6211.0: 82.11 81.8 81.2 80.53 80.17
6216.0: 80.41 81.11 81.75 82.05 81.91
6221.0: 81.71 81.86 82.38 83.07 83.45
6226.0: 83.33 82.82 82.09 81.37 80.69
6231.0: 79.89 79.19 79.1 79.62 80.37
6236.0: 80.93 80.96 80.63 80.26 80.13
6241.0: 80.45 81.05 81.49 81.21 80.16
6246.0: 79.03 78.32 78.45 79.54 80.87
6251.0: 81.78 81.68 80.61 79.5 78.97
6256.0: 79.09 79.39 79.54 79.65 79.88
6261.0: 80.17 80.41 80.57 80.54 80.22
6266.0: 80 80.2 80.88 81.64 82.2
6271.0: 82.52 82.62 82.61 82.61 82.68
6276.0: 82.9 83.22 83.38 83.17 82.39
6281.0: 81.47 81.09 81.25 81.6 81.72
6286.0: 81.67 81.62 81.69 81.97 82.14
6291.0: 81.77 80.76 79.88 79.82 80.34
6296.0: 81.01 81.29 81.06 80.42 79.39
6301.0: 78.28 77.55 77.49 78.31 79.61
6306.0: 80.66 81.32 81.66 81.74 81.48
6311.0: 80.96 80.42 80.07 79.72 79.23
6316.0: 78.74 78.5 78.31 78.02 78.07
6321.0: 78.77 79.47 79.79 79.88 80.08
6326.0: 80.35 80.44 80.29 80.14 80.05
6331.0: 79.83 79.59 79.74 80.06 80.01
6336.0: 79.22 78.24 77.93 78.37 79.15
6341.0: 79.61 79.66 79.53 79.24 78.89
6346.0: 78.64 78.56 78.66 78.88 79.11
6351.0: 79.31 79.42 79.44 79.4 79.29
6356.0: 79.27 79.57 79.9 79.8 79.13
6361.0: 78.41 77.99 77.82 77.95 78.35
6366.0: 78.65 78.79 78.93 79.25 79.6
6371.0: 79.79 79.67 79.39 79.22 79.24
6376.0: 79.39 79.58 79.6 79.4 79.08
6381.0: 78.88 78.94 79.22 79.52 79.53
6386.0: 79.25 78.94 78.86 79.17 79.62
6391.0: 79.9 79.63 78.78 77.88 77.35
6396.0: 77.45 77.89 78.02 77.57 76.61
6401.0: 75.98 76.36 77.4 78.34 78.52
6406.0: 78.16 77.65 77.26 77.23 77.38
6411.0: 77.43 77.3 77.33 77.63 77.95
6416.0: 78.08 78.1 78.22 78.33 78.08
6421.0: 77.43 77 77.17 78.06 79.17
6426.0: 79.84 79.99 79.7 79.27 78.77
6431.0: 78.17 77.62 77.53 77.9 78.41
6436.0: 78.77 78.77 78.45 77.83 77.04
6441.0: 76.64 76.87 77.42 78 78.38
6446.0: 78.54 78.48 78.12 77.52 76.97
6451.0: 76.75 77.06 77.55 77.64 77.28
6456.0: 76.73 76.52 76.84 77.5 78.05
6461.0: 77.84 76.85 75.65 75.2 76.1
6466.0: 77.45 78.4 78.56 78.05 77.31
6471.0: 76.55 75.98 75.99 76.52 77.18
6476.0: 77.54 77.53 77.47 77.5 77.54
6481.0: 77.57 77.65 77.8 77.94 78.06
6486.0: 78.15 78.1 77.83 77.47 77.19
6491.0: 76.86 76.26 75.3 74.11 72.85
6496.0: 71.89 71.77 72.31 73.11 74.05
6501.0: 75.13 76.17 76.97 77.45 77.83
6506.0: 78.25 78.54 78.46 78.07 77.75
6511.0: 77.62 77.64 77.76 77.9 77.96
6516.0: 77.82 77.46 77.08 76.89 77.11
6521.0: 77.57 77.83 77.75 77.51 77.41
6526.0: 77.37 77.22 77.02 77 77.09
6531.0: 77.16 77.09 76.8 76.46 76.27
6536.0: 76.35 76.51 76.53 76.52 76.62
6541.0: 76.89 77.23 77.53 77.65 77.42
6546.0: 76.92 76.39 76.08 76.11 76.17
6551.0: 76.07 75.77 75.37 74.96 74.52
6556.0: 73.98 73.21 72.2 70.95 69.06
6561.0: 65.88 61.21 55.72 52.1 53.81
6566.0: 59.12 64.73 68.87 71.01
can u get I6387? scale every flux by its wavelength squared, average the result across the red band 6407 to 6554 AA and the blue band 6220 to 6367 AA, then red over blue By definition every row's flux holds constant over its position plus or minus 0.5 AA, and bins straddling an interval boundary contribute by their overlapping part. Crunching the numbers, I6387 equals 1.02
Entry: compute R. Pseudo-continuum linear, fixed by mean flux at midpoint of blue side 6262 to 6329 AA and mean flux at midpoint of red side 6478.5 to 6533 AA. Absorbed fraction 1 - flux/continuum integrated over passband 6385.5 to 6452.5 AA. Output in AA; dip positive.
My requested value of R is 0.3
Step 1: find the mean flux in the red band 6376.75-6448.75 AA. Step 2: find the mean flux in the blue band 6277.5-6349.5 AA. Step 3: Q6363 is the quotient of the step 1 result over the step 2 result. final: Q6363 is 1.0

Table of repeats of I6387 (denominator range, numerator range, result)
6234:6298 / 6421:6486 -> 1.02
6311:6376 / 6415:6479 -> 1.01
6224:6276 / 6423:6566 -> 1.02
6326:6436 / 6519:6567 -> 0.98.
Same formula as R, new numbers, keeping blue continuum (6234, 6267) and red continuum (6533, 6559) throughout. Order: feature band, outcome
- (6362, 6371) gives 0.0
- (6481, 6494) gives -0.1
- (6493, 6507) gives 0.3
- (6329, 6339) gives -0.1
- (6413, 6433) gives -0.2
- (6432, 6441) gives -0.1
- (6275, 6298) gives -0.6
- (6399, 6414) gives 0.1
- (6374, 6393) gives -0.3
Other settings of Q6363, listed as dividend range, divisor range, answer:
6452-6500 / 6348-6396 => 0.97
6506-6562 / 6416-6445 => 0.98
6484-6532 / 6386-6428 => 0.98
